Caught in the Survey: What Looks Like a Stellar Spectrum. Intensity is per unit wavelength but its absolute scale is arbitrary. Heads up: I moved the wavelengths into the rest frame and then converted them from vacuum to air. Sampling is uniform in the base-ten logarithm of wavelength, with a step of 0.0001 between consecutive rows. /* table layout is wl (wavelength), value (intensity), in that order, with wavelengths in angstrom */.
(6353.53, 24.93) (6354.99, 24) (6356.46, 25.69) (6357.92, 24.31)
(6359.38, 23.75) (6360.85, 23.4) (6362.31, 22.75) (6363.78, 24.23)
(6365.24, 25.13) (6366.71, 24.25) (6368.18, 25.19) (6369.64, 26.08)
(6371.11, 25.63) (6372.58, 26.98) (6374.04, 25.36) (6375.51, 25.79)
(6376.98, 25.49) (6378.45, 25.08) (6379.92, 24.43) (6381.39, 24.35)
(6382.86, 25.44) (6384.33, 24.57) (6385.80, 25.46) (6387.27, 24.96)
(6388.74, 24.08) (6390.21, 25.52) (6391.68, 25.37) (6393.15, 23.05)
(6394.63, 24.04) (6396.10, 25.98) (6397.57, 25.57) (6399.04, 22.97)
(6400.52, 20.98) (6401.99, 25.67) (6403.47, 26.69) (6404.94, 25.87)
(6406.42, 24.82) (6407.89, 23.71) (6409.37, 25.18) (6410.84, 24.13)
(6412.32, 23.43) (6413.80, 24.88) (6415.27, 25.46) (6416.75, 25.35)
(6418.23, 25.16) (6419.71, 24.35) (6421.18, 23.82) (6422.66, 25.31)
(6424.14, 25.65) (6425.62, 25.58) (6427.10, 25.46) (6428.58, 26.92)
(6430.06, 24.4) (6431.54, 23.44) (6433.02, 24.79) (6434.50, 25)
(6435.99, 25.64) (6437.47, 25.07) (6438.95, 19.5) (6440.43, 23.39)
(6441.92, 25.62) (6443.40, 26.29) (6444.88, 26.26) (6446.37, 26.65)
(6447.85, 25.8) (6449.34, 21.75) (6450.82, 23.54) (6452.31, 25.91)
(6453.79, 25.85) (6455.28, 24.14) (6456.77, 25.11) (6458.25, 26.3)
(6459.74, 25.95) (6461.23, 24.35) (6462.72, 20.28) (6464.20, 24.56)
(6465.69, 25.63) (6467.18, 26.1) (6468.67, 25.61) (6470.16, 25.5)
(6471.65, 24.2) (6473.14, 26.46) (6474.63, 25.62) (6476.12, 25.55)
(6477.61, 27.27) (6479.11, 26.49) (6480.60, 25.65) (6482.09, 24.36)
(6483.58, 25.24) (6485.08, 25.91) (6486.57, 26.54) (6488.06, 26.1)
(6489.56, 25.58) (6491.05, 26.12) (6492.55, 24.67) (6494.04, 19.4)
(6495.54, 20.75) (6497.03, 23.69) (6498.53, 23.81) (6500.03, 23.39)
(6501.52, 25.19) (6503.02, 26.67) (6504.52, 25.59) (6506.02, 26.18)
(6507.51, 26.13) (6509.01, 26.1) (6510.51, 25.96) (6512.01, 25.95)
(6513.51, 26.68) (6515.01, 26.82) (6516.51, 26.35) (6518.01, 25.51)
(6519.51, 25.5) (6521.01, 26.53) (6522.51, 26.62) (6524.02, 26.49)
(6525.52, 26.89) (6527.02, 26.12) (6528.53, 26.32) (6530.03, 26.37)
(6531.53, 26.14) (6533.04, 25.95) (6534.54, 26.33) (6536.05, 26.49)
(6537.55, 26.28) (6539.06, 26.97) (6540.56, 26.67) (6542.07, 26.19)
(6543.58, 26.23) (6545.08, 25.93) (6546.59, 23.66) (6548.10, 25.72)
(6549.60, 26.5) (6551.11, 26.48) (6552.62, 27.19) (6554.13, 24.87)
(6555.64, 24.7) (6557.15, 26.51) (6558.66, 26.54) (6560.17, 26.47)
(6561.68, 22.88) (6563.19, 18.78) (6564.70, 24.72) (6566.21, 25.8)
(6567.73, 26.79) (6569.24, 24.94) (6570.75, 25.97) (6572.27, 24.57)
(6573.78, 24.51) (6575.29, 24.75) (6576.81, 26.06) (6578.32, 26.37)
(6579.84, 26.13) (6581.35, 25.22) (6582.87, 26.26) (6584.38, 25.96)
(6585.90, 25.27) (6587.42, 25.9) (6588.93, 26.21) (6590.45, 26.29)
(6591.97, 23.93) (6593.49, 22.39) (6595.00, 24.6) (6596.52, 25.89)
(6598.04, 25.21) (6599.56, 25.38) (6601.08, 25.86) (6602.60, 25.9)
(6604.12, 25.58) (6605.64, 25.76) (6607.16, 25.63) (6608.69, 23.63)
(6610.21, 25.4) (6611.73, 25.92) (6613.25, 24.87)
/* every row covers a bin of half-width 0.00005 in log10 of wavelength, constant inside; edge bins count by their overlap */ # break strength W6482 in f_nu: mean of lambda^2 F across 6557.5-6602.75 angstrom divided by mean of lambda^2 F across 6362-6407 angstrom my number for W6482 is 1.1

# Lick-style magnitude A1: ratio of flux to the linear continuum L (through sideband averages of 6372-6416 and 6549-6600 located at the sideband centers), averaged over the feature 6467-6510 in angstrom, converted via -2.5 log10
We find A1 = 0.00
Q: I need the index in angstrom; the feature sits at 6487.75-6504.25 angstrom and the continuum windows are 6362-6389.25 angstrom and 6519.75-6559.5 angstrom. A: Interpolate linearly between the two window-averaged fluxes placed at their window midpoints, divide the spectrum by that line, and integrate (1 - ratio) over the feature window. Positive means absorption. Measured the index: 1.12 angstrom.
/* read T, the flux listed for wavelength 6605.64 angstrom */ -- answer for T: 25.76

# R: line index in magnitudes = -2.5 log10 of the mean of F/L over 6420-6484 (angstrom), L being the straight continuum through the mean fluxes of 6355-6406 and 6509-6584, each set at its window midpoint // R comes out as 0.01 mag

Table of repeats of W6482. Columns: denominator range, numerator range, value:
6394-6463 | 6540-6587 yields 1.07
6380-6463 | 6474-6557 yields 1.07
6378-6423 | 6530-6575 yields 1.08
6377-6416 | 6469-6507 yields 1.04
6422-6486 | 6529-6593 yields 1.05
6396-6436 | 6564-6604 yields 1.08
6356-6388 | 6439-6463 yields 1.02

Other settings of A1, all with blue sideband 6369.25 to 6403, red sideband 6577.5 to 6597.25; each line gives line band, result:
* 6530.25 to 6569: -0.013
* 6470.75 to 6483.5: -0.023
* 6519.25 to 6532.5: -0.045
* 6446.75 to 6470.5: 0.013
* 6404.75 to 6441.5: 0.016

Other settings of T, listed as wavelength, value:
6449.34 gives 21.75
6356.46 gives 25.69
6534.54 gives 26.33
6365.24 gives 25.13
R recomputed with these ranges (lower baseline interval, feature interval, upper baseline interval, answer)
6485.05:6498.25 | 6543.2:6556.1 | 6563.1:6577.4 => -0.04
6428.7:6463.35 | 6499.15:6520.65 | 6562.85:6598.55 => -0.04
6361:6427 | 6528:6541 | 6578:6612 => -0.05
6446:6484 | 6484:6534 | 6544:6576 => -0.02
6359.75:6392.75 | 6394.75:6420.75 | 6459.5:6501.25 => 0.01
